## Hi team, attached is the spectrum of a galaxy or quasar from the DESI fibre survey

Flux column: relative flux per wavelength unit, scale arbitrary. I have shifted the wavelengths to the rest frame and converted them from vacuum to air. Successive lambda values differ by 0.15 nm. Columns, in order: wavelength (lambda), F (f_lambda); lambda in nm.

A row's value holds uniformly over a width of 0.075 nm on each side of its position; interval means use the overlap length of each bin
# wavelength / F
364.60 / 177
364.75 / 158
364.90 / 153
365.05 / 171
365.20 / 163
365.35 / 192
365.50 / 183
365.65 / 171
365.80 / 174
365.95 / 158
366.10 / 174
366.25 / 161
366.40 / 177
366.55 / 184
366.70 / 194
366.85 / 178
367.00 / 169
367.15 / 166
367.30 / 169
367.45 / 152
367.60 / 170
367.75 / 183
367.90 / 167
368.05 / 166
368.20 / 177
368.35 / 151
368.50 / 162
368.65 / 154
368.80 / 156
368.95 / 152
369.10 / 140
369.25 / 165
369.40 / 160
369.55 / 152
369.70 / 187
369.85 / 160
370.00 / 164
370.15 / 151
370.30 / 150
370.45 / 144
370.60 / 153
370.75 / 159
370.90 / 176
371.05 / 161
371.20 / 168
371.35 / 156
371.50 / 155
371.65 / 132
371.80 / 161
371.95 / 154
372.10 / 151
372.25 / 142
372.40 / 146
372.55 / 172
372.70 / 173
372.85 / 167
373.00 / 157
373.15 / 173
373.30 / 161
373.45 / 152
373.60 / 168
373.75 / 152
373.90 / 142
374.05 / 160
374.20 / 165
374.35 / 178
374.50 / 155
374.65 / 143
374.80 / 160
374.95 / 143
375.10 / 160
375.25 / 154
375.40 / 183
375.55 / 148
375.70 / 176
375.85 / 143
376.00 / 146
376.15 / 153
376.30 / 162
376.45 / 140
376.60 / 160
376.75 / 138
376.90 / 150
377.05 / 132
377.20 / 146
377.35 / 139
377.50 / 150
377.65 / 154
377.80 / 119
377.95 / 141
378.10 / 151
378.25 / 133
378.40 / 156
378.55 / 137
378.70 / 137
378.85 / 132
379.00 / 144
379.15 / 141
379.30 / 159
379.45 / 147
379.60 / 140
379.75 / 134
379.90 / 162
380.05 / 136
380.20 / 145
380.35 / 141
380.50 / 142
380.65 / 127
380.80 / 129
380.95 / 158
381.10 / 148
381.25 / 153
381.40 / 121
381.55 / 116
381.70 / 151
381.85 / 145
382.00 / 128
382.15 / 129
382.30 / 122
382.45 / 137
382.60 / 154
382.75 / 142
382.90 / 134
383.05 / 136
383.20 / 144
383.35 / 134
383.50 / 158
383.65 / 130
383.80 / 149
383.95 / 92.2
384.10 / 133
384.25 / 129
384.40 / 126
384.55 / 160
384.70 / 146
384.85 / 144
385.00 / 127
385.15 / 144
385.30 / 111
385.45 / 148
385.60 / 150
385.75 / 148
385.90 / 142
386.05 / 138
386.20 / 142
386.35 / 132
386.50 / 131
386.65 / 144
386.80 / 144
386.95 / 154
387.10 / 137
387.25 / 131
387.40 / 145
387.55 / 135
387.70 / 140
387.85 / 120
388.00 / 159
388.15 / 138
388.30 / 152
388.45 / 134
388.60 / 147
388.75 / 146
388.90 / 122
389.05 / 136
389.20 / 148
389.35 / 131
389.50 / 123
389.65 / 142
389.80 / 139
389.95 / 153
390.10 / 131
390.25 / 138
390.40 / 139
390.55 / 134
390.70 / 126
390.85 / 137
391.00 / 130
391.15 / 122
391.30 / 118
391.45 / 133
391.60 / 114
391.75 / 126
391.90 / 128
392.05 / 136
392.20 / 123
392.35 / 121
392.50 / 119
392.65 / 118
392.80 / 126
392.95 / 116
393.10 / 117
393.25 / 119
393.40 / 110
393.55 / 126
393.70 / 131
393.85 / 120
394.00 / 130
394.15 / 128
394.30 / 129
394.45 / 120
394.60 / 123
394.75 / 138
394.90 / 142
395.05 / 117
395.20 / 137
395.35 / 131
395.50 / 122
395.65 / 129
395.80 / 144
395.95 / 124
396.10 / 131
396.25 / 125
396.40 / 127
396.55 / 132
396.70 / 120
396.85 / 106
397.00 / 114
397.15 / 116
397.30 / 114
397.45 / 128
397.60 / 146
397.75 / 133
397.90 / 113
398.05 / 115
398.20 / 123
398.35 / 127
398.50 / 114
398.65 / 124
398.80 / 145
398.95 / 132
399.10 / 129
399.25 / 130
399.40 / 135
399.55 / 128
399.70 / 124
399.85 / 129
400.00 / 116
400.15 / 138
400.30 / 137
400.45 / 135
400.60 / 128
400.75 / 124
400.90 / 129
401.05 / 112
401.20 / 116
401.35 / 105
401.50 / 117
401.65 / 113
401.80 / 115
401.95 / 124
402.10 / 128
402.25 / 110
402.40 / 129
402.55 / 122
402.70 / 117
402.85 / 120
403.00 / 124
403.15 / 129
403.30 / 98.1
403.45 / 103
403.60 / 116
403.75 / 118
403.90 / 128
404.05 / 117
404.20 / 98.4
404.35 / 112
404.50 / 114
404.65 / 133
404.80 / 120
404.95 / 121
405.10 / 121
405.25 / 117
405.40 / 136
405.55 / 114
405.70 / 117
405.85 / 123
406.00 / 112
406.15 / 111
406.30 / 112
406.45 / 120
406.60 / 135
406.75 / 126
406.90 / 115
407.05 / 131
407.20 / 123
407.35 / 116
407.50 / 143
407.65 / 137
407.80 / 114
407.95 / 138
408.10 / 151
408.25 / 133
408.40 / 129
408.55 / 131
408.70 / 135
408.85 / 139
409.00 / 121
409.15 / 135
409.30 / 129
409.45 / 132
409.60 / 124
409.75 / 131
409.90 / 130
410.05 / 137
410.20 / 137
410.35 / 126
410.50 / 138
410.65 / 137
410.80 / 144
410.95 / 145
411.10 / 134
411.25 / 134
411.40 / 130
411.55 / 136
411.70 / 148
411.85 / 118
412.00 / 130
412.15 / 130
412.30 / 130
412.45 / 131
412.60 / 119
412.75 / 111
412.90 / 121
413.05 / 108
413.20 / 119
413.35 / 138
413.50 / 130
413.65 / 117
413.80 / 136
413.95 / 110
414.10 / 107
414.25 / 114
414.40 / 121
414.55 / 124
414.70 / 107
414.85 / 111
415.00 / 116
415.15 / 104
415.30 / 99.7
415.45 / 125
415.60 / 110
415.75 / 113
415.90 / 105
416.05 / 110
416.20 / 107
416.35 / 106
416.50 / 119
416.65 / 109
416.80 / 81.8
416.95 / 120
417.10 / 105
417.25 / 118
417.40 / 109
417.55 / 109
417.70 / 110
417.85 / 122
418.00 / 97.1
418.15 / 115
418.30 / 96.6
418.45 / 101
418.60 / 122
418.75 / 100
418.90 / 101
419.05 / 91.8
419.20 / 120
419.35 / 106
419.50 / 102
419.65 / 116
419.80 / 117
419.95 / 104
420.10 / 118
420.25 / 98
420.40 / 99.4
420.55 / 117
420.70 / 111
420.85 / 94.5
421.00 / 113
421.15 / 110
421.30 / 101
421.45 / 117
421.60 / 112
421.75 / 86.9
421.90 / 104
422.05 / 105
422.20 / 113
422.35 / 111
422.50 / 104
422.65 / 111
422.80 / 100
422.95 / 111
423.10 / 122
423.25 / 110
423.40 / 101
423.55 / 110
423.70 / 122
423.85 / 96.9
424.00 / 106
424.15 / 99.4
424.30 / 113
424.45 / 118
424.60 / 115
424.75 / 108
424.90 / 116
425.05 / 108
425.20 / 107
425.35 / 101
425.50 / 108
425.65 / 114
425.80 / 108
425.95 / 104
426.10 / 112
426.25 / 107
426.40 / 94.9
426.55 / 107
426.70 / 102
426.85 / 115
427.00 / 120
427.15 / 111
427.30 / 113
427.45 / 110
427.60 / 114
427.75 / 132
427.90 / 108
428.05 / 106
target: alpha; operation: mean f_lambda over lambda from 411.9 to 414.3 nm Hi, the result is 122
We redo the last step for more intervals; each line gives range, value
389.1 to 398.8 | 127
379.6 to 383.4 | 139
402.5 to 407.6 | 120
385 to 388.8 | 140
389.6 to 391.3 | 135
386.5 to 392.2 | 136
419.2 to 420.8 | 109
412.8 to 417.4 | 114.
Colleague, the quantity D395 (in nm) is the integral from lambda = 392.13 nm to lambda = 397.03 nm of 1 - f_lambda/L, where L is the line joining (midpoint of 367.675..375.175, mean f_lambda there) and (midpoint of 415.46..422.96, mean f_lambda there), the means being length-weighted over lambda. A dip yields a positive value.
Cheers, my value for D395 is 0.34 nm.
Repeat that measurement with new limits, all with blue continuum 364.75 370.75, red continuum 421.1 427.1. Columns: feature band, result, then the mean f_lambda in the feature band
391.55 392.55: 0.12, 124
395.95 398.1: 0.20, 123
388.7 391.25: 0.14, 135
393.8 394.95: 0.08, 129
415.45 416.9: 0.10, 108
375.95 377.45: 0.09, 147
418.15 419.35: 0.09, 105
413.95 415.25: 0.06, 113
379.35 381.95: 0.19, 141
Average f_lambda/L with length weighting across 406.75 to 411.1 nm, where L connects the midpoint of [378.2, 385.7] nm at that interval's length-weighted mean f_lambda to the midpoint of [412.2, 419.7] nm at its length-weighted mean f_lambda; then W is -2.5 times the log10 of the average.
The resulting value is -0.12 mag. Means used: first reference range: 139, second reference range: 112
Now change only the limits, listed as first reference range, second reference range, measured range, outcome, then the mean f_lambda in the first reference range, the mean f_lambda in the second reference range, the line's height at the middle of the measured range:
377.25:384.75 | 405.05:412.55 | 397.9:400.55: 0.041 mag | 139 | 129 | 133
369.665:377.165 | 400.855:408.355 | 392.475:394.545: 0.096 mag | 157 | 121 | 133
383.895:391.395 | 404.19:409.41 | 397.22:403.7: 0.051 mag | 137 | 125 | 129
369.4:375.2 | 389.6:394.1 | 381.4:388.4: 0.002 mag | 158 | 127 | 138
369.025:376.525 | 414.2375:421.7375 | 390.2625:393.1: 0.093 mag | 157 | 109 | 137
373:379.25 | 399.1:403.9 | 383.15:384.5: 0.070 mag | 151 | 122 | 142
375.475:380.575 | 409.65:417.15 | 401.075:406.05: 0.091 mag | 145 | 121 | 128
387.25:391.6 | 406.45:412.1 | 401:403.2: 0.127 mag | 136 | 132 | 133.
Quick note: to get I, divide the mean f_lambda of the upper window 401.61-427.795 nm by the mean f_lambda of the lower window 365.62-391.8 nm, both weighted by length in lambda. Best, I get 0.79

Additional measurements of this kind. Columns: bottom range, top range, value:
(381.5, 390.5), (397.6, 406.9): 0.88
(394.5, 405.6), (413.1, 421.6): 0.90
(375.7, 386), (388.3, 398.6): 0.91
